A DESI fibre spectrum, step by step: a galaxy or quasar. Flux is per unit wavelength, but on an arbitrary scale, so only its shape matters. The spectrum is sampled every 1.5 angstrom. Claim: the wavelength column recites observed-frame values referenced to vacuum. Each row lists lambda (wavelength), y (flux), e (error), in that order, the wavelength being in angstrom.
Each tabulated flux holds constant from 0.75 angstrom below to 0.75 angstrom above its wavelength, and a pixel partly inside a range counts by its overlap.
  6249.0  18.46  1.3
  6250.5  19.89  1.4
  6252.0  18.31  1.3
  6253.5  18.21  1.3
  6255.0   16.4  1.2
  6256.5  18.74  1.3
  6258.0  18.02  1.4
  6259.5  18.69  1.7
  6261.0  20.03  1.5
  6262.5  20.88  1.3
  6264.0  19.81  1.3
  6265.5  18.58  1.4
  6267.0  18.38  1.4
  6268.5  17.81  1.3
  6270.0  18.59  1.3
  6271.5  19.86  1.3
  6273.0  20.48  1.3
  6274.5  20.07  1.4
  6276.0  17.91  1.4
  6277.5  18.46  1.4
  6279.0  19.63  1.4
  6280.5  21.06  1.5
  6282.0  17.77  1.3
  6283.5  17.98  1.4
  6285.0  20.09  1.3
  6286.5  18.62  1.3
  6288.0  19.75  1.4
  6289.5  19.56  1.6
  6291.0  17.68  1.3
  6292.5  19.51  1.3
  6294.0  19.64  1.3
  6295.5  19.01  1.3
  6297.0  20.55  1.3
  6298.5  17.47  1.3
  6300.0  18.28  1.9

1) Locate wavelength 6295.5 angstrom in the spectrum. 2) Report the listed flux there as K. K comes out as 19.01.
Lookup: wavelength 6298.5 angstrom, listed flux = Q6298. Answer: 17.47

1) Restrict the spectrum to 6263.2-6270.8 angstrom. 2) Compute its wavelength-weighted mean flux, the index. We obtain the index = 18.7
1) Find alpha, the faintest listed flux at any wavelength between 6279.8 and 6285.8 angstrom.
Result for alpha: 17.77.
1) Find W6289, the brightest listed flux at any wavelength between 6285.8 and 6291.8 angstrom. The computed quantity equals 19.75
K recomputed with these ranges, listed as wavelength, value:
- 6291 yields 17.68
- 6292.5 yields 19.51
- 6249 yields 18.46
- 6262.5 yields 20.88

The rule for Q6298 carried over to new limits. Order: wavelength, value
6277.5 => 18.46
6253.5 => 18.21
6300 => 18.28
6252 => 18.31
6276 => 17.91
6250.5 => 19.89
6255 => 16.4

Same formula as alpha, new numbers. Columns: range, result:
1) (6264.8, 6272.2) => 17.81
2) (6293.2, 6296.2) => 19.01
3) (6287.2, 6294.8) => 17.68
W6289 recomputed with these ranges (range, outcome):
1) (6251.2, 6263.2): 20.88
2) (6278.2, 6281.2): 21.06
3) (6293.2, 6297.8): 20.55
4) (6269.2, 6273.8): 20.48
